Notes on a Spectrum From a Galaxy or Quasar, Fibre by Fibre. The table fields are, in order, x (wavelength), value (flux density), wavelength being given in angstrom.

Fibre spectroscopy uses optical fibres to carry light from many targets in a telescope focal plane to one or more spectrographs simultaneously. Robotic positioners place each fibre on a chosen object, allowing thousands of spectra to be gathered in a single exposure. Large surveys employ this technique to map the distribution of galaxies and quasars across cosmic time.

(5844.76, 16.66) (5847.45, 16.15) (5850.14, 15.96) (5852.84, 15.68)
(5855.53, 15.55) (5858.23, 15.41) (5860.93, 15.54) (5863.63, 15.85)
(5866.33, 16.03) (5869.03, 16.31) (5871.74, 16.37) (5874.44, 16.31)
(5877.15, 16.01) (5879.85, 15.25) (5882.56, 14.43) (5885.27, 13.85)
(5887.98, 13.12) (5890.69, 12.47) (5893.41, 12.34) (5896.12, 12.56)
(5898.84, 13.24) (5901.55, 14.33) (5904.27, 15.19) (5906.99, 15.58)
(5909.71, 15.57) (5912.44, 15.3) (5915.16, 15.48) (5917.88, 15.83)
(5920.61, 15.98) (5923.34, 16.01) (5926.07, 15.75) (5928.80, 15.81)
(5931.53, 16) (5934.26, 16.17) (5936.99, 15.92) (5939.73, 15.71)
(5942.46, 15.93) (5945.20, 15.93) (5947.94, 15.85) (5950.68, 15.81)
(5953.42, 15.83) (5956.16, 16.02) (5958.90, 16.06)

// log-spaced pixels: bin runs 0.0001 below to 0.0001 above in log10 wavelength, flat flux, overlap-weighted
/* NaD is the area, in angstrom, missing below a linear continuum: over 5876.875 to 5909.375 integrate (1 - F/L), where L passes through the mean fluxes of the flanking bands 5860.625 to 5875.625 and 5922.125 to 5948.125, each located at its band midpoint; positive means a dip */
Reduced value 4.09 angstrom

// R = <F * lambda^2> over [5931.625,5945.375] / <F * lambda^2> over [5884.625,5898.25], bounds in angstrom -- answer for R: 1.3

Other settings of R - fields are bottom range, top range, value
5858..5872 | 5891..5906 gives 0.86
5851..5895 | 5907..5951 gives 1.07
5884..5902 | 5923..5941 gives 1.23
